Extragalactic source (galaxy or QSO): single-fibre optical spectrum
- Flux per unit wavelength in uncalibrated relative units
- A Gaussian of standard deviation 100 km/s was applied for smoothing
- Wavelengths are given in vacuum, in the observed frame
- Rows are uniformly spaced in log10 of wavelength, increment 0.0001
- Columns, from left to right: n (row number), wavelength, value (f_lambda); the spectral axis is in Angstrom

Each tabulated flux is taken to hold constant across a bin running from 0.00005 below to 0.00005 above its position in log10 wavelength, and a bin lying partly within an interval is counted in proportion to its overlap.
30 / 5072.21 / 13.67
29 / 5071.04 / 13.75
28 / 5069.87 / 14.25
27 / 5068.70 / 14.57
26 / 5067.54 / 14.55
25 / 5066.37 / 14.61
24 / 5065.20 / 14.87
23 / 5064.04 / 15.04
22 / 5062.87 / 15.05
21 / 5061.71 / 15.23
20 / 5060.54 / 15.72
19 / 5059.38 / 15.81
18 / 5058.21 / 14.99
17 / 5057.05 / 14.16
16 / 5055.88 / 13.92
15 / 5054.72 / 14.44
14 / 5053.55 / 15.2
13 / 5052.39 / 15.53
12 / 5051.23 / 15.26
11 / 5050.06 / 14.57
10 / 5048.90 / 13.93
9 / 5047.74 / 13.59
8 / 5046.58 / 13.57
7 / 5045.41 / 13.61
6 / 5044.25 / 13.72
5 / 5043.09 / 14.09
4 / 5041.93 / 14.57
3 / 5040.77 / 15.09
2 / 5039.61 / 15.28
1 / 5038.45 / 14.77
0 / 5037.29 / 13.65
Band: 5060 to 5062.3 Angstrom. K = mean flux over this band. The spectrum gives 15.5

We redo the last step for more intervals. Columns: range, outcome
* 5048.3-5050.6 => 14.3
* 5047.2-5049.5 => 13.8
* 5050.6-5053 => 15.4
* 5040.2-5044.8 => 14.4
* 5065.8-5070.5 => 14.5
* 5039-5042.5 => 15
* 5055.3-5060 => 14.7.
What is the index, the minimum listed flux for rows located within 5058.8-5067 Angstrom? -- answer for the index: 14.61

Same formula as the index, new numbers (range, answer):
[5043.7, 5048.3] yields 13.57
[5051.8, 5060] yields 13.92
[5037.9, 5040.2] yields 14.77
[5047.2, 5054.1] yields 13.59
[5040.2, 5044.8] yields 13.72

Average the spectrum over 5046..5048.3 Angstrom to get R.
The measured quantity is 13.6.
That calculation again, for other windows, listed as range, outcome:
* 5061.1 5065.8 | 15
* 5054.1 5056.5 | 14.1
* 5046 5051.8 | 14.2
